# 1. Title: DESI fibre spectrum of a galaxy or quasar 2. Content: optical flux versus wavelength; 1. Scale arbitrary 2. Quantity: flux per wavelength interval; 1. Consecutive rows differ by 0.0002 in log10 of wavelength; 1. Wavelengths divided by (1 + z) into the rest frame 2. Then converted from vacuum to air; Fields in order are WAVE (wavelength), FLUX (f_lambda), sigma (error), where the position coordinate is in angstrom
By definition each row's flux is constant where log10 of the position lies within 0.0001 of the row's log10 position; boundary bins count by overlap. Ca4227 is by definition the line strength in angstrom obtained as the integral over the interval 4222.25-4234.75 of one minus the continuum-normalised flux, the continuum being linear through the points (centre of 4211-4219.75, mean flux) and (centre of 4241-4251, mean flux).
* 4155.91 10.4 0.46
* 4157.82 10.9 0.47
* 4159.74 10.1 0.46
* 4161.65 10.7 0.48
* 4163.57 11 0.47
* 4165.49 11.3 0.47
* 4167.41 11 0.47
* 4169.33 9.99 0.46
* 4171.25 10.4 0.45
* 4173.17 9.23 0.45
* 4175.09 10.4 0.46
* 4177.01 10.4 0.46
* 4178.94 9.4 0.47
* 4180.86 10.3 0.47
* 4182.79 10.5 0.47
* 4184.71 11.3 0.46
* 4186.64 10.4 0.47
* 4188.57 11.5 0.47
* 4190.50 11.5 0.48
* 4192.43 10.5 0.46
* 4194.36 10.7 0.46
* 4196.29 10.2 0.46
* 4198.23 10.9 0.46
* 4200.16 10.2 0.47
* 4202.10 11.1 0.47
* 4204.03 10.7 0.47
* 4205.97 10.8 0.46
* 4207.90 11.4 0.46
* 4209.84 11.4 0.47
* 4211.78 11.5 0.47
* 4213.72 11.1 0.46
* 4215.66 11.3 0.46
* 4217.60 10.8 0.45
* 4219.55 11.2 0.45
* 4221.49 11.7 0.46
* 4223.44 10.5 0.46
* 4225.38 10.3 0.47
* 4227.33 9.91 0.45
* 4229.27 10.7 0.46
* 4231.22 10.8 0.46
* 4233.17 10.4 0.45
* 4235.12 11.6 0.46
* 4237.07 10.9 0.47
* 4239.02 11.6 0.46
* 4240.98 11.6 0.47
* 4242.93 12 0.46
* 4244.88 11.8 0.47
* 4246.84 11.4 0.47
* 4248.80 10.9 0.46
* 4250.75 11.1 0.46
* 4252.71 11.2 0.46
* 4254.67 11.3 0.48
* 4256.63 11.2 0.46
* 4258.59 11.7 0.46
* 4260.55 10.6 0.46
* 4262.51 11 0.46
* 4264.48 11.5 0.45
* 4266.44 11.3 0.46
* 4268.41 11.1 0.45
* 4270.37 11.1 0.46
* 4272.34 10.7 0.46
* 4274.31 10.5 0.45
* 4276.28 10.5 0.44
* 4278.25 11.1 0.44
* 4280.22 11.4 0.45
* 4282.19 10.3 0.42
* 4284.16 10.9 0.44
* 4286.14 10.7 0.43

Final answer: 0.87 angstrom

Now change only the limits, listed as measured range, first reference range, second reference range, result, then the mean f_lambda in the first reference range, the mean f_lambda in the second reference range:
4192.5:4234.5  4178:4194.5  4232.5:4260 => 0.5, 10.7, 11.3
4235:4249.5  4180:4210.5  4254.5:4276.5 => -0.7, 10.8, 11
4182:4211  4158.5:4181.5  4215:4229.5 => -0.8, 10.4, 10.8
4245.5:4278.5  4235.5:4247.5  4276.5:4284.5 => 0.4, 11.6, 10.9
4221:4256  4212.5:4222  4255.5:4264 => 0.3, 11.2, 11.1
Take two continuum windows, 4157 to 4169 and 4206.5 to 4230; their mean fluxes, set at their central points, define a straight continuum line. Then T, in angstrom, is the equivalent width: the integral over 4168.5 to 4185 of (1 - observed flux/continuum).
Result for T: 1.0 angstrom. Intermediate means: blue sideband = 10.8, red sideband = 11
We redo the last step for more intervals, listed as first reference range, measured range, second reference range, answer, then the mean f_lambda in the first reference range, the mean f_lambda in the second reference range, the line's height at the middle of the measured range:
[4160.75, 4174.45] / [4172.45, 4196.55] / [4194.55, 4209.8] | 0.3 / 10.5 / 10.8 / 10.6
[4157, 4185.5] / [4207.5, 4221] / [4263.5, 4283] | -0.7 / 10.5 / 11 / 10.7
